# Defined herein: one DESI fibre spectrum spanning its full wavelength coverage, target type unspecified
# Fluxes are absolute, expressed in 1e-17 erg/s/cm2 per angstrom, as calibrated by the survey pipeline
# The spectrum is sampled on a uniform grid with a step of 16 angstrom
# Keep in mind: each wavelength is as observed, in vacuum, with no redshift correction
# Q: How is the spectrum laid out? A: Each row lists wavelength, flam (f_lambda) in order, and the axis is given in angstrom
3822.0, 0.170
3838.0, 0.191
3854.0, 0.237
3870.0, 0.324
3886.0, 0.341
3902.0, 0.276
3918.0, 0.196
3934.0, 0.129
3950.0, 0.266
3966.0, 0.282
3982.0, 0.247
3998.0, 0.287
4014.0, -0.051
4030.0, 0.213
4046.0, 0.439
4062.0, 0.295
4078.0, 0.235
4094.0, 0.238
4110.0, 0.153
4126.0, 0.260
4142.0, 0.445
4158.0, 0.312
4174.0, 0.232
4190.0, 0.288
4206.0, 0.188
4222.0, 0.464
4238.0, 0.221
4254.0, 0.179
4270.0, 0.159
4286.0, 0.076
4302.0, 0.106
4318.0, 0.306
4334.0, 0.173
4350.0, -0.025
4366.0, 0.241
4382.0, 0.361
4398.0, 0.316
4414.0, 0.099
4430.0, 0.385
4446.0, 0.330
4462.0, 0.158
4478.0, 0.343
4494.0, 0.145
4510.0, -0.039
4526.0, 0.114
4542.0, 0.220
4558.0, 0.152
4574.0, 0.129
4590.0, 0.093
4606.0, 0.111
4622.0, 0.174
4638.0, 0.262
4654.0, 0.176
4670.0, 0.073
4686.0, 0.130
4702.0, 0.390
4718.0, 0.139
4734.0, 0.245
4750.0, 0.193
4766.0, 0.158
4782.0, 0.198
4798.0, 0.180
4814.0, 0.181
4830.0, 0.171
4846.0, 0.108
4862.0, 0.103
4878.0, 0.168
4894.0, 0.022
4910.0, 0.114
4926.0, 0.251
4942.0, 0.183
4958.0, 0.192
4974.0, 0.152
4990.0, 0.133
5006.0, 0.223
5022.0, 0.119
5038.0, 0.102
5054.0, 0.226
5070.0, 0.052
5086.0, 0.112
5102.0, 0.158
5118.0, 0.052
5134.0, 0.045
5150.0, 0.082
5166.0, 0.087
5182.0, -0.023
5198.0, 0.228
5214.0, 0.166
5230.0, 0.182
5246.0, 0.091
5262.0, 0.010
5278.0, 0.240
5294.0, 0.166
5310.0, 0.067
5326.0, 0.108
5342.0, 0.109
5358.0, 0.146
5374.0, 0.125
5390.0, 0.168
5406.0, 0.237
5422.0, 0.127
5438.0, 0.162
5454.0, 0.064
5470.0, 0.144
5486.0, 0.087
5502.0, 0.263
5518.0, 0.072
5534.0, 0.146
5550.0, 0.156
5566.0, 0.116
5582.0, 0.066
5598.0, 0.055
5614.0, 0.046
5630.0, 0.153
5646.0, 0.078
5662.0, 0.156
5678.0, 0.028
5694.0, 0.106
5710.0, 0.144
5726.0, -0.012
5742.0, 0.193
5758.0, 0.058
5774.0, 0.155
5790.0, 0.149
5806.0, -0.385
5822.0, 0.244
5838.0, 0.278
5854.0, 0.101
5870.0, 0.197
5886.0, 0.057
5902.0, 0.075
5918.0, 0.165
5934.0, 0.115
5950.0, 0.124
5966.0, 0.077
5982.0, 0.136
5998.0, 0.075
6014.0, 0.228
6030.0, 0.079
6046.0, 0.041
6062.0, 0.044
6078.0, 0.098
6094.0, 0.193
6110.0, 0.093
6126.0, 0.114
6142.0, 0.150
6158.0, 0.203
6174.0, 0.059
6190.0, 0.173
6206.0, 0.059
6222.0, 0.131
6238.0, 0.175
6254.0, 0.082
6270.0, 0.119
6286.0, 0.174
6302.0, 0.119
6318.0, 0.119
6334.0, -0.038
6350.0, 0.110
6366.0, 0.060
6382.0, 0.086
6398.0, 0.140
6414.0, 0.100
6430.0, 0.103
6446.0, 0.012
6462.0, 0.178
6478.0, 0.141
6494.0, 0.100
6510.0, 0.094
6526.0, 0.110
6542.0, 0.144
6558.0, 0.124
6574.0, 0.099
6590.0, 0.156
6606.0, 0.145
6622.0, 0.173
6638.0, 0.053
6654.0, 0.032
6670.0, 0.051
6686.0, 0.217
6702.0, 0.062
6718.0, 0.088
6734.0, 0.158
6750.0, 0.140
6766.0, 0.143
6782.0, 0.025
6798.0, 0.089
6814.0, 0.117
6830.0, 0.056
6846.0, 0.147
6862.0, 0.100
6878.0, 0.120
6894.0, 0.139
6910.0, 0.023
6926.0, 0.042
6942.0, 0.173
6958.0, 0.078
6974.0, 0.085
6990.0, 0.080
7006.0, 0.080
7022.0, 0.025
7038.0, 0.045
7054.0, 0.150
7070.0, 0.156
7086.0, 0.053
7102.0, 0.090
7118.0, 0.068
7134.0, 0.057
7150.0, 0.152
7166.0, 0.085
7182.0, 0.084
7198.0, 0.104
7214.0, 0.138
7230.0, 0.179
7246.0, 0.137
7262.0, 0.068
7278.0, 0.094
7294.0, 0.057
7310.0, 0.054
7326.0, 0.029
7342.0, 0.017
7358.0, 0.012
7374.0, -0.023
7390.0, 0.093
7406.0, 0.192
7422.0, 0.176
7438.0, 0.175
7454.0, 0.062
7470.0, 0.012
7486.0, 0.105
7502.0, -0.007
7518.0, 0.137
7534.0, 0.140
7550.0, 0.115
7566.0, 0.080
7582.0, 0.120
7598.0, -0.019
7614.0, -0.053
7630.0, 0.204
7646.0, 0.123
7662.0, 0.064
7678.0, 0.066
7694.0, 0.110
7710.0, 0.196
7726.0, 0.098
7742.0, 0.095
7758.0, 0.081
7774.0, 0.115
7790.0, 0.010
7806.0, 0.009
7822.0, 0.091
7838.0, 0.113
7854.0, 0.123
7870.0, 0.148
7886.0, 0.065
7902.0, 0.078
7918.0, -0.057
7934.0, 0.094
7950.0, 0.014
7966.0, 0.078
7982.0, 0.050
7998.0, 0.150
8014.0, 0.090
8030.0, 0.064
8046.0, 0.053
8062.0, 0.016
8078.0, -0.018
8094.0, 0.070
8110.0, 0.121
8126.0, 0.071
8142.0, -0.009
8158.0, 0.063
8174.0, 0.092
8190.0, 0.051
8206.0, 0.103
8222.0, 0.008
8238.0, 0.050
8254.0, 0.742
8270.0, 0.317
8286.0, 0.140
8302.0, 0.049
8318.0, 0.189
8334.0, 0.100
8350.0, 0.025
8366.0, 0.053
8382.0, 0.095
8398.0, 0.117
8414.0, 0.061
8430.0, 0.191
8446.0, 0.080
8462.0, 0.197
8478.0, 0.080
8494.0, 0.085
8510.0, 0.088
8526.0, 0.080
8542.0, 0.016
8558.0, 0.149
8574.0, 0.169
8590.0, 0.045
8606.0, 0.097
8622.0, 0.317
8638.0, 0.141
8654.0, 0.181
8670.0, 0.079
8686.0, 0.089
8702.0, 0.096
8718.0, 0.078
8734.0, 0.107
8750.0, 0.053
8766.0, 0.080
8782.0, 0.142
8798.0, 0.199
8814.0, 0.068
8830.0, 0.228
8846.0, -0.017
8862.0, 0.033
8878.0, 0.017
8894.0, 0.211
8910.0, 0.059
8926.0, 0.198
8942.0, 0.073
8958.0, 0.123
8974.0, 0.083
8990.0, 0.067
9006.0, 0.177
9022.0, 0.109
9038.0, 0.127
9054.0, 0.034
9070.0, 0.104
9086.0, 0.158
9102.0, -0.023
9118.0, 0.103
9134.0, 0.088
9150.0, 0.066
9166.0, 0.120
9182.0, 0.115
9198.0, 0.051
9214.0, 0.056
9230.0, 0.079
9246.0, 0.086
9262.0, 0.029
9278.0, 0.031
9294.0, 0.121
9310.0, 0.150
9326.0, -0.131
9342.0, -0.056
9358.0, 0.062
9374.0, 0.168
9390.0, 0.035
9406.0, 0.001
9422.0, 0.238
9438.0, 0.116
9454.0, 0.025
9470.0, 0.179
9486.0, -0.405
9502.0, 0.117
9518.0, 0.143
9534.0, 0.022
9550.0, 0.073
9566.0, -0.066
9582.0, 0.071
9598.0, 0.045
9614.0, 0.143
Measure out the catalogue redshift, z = 1.215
